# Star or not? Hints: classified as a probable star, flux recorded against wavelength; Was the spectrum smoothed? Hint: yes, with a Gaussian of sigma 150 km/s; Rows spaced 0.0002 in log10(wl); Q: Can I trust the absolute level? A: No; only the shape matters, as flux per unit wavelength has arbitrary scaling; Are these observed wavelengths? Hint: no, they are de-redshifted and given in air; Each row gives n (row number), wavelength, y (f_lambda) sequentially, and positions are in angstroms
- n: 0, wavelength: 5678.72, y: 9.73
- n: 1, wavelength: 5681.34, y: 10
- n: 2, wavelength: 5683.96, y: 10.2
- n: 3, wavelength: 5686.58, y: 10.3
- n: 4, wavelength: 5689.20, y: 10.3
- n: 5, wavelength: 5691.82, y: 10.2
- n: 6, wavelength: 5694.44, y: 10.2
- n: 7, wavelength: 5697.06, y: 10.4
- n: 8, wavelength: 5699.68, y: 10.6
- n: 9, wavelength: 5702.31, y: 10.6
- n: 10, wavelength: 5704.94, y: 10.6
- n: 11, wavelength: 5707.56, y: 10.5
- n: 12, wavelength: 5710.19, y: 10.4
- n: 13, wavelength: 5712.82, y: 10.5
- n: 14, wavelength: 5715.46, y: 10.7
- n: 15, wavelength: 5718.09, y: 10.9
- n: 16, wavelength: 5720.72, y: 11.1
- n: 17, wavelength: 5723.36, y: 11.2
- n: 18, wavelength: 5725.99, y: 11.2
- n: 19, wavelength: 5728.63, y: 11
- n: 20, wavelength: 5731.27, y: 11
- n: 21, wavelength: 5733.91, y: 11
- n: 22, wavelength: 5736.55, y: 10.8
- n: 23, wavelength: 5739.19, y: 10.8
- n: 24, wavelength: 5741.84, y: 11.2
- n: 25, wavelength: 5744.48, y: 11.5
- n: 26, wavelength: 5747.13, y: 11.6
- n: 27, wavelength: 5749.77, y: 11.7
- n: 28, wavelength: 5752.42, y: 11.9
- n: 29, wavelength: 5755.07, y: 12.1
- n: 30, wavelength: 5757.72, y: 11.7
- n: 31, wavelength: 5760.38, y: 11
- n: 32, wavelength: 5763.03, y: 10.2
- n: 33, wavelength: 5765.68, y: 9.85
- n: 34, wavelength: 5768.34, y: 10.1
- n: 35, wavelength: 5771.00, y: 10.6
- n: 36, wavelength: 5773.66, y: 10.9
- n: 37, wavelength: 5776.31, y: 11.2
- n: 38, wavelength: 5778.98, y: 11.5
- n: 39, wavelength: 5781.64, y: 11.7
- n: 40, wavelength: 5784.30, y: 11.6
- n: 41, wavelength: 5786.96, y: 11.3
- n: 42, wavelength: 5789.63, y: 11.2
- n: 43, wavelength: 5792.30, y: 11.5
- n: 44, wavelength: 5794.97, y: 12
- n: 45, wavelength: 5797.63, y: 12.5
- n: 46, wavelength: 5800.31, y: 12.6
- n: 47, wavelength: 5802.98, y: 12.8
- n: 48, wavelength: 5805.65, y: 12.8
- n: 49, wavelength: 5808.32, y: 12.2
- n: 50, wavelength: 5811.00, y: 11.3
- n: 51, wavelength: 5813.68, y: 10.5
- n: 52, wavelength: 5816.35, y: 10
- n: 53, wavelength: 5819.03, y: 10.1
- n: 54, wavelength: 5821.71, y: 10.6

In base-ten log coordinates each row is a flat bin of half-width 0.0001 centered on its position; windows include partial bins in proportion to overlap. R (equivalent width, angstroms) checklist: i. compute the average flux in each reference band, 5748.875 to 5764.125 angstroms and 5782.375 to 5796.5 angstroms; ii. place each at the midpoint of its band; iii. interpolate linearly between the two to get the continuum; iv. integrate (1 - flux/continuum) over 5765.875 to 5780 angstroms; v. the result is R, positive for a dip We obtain 0.9 angstroms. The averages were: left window 11.4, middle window 10.8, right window 11.5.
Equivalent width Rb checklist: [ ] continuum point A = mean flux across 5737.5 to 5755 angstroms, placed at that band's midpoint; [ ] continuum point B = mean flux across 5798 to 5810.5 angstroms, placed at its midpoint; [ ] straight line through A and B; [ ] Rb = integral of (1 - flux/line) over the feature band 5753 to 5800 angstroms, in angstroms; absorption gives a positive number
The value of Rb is 2.90 angstroms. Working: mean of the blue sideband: 11.5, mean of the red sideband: 12.5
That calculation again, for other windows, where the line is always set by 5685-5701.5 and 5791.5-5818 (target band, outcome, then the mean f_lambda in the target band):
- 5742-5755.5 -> -0.8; 11.7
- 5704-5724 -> -0.2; 10.7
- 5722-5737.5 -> -0.3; 11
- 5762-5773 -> 1.1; 10.2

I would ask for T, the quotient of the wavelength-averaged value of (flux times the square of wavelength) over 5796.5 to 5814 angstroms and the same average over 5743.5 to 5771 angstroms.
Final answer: 1.11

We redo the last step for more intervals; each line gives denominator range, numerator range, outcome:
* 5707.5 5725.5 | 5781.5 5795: 1.09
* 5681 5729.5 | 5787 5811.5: 1.18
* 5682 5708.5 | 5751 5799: 1.12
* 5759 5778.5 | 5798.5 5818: 1.12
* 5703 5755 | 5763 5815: 1.06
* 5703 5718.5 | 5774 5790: 1.10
